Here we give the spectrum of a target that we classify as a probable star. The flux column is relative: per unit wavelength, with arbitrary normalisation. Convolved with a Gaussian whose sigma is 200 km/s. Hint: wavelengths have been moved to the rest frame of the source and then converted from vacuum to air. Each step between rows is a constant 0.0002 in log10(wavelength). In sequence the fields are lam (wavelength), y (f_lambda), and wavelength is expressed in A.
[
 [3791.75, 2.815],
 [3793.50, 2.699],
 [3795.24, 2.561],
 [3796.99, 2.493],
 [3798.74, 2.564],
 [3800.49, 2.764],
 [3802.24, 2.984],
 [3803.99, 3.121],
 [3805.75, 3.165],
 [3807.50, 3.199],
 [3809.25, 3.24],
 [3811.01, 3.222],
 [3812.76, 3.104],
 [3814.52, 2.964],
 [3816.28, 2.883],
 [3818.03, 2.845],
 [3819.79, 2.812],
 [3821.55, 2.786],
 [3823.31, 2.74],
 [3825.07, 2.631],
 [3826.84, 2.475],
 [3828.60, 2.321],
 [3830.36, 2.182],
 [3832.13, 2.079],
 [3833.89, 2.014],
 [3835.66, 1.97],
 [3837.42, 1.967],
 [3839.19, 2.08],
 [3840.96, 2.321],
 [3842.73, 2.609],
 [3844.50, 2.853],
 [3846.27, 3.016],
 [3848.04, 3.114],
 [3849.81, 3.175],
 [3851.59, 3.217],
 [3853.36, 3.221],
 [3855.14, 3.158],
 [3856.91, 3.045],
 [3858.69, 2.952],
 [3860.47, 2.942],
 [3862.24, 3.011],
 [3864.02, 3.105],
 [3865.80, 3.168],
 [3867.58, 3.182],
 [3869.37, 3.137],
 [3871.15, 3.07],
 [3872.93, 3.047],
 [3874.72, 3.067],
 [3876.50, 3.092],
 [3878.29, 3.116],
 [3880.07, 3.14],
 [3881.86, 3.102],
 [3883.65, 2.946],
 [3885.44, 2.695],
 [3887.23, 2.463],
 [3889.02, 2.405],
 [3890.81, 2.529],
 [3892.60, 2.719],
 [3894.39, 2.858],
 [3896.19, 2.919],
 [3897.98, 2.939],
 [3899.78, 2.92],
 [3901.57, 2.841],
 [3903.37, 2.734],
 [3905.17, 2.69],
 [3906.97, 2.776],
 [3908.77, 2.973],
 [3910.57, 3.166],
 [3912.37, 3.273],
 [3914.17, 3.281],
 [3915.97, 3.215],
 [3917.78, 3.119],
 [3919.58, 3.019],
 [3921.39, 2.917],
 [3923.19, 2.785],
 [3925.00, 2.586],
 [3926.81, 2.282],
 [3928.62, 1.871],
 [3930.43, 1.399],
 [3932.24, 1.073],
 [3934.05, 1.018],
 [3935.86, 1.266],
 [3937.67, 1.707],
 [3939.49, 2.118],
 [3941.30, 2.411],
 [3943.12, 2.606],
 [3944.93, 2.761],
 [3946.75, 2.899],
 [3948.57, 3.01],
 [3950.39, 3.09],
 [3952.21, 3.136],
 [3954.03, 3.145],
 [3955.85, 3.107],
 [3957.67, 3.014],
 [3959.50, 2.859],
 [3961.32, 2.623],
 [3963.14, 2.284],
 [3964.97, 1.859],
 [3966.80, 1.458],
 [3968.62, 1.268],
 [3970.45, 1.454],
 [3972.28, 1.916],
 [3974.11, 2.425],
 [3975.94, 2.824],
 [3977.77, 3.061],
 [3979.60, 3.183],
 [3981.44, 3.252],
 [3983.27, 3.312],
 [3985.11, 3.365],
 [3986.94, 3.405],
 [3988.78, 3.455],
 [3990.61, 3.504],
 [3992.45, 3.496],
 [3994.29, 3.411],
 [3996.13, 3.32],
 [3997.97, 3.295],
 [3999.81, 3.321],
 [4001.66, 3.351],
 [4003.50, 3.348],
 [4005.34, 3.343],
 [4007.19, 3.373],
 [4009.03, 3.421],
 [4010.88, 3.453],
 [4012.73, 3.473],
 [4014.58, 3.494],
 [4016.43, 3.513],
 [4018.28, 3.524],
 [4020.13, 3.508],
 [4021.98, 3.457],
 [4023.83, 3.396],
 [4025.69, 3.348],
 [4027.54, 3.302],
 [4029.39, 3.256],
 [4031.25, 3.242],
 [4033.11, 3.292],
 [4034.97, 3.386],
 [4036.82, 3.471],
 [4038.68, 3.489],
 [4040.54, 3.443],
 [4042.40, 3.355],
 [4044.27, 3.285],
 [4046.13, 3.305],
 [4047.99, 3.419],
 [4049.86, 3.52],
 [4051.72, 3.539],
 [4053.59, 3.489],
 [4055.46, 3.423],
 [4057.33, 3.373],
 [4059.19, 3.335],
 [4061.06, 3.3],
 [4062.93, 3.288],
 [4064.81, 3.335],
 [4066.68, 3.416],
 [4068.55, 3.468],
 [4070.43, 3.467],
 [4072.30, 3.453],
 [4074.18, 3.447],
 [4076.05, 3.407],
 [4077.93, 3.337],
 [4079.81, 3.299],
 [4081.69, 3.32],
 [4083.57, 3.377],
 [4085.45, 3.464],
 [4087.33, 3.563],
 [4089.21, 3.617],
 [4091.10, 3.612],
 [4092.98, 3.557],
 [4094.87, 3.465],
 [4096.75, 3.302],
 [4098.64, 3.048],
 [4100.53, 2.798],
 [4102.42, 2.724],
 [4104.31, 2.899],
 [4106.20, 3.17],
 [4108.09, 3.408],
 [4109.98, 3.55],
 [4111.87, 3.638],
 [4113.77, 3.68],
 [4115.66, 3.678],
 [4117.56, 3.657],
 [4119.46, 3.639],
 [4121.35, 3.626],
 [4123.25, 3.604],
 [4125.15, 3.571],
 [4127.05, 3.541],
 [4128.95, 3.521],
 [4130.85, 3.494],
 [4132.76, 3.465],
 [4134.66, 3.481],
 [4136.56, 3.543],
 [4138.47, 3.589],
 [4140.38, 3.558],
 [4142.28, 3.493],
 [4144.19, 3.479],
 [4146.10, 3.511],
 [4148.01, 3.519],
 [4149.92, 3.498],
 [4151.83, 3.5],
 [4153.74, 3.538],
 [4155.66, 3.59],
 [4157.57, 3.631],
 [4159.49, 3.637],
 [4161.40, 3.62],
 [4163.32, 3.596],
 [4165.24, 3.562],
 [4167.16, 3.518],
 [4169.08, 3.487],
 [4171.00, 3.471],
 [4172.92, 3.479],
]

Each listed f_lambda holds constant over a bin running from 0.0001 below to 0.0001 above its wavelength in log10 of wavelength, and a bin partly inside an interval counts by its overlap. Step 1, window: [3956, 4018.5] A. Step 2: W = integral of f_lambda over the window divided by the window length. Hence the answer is 2.99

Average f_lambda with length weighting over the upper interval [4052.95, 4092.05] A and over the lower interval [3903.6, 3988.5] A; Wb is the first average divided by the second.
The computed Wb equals 1.33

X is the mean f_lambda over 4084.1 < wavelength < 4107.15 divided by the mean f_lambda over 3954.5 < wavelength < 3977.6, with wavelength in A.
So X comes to 1.4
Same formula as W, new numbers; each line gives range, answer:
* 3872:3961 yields 2.69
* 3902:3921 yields 3.02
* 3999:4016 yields 3.4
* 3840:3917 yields 2.96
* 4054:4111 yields 3.34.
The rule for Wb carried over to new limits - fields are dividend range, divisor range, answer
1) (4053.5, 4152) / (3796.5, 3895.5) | 1.22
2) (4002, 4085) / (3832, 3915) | 1.19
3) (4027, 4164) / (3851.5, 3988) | 1.26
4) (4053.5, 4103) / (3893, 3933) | 1.24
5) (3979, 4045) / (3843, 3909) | 1.15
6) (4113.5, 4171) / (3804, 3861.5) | 1.29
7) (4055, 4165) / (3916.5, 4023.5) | 1.23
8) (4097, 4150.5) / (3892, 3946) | 1.35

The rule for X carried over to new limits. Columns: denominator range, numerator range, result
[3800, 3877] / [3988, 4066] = 1.20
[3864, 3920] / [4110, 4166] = 1.21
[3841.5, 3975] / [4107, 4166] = 1.32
